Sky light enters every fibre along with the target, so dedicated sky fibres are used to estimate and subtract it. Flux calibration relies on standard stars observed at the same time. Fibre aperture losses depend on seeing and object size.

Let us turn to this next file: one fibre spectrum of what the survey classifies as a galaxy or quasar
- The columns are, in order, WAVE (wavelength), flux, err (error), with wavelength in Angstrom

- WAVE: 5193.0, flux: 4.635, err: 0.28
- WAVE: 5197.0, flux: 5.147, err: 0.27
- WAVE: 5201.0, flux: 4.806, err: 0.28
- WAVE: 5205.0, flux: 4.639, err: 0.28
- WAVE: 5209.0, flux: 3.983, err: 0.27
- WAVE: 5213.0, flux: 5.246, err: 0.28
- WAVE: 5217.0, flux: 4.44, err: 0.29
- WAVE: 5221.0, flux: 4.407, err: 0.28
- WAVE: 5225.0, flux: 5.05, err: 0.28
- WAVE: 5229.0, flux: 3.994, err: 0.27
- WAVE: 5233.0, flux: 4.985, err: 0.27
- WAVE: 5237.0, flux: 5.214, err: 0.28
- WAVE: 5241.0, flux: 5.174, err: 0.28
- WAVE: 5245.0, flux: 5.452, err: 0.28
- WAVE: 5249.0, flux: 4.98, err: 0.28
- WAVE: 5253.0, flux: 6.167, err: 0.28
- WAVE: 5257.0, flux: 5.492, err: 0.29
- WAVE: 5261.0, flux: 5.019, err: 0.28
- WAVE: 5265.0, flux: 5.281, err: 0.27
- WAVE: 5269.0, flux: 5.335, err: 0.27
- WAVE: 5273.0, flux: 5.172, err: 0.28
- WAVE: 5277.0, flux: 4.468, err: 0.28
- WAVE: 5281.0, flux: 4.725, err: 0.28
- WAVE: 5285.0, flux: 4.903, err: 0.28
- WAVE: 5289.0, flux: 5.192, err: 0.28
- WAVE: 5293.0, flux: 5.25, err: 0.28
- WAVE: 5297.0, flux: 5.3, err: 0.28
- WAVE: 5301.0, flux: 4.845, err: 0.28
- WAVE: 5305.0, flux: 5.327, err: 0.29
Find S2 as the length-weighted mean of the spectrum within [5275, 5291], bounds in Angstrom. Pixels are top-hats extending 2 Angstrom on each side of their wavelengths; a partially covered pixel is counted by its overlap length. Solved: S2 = 4.82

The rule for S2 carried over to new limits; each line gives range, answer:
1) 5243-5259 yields 5.52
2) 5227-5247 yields 4.96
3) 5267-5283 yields 4.92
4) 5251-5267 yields 5.49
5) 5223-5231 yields 4.52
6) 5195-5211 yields 4.64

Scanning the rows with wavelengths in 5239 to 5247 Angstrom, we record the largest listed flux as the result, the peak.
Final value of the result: 5.452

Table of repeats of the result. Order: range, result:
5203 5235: 5.246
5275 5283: 4.725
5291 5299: 5.3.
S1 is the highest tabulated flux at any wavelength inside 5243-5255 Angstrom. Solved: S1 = 6.167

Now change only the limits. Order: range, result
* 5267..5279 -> 5.335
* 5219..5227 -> 5.05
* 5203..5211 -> 4.639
